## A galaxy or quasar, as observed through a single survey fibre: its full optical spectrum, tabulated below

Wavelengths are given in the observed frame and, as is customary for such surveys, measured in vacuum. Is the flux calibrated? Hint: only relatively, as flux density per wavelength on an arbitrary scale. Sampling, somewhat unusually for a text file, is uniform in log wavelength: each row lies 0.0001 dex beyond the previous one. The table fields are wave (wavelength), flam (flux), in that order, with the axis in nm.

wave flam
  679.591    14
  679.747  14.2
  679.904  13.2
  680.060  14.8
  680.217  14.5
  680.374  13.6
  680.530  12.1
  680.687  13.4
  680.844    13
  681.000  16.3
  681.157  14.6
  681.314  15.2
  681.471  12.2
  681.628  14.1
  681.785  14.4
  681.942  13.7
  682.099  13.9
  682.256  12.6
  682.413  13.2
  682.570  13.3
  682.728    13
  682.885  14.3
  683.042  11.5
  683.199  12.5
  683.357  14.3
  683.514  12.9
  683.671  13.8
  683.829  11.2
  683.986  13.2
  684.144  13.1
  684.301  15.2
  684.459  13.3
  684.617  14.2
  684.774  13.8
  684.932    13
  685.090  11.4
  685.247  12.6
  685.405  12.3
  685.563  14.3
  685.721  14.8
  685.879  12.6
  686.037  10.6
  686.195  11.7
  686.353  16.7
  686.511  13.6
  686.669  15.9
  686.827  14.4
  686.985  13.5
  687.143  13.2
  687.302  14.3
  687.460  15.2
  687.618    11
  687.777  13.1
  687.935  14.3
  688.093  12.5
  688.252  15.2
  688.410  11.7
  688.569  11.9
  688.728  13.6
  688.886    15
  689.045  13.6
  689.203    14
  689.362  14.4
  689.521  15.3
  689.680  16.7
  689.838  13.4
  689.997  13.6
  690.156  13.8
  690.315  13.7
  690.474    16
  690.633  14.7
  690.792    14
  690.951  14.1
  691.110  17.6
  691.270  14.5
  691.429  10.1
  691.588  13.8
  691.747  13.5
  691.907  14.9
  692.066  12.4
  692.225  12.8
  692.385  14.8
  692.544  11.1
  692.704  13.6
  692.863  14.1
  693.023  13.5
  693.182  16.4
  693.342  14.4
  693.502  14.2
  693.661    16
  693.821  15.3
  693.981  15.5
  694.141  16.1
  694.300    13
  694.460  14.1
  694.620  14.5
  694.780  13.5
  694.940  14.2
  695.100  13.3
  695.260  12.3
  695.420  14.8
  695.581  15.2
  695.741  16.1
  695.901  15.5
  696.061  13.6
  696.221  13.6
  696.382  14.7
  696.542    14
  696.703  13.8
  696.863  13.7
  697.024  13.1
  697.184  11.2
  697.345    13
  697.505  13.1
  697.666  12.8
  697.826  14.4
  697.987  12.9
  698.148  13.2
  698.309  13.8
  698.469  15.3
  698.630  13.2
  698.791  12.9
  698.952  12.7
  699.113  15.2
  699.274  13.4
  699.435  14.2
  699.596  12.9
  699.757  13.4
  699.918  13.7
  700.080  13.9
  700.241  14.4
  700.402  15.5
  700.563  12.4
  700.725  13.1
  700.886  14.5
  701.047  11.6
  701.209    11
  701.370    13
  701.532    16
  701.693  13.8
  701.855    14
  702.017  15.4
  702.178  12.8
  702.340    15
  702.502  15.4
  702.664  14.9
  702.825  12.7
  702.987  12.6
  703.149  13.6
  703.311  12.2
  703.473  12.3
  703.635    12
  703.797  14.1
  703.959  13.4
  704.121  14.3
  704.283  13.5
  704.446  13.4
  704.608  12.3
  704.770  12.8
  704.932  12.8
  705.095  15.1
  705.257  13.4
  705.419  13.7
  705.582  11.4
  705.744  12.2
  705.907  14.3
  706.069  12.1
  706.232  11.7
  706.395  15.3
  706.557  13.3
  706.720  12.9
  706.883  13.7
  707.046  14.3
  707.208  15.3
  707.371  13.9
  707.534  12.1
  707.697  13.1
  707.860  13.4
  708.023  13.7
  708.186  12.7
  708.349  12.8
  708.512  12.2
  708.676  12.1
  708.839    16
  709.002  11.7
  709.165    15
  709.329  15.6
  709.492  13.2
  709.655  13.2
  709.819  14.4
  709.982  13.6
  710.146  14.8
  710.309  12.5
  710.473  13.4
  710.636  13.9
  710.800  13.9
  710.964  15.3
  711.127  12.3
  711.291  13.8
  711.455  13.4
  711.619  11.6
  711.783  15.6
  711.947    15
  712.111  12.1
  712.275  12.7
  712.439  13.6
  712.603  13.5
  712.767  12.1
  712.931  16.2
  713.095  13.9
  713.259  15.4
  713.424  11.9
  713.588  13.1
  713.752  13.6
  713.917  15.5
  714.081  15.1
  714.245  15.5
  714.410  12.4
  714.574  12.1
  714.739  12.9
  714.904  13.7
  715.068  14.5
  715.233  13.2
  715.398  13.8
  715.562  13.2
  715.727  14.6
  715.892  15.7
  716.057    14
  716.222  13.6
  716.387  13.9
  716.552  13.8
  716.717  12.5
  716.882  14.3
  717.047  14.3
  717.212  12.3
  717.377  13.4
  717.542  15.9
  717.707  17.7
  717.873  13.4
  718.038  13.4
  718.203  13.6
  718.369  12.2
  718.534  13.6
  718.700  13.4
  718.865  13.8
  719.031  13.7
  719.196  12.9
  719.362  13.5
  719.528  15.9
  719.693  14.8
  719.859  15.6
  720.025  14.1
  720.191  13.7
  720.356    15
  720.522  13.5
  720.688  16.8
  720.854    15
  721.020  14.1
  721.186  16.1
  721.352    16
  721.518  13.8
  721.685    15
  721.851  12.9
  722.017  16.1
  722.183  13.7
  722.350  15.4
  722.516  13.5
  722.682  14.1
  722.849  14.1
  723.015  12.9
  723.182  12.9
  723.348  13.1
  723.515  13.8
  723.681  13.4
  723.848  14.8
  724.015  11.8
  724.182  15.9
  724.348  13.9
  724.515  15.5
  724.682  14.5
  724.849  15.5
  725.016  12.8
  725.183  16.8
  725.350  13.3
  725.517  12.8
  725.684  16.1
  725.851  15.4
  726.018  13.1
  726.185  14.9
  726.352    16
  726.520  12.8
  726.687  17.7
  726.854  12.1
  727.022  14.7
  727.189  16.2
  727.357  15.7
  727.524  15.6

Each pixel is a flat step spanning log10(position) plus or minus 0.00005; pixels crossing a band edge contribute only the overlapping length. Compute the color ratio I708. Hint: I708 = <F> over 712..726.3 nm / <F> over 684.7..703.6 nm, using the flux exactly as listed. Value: 1.0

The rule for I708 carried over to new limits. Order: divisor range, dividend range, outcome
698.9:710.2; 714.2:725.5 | 1.04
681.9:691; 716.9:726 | 1.05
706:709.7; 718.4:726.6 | 1.06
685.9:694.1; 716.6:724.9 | 1.02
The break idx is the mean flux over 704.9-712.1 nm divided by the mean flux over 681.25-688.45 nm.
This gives 1.01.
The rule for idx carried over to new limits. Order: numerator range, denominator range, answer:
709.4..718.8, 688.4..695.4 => 0.98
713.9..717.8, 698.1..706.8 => 1.04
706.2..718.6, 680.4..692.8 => 1.01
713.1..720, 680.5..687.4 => 1.03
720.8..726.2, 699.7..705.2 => 1.06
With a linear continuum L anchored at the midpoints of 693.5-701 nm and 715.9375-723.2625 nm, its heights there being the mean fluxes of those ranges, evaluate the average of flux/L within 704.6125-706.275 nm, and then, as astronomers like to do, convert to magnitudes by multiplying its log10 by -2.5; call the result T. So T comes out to 0.09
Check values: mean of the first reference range 13.9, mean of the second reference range 14.2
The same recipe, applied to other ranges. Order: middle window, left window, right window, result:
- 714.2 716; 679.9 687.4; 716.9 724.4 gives 0.03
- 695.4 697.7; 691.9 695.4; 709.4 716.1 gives 0.01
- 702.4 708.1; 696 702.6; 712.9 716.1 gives 0.03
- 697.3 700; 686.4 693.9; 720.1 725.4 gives 0.05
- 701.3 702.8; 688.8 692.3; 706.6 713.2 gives -0.04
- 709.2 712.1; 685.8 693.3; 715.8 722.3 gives 0.03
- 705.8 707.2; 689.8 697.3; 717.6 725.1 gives 0.05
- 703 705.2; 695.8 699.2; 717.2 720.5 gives 0.05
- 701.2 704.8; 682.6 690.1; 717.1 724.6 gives 0.02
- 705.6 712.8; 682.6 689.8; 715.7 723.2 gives 0.04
